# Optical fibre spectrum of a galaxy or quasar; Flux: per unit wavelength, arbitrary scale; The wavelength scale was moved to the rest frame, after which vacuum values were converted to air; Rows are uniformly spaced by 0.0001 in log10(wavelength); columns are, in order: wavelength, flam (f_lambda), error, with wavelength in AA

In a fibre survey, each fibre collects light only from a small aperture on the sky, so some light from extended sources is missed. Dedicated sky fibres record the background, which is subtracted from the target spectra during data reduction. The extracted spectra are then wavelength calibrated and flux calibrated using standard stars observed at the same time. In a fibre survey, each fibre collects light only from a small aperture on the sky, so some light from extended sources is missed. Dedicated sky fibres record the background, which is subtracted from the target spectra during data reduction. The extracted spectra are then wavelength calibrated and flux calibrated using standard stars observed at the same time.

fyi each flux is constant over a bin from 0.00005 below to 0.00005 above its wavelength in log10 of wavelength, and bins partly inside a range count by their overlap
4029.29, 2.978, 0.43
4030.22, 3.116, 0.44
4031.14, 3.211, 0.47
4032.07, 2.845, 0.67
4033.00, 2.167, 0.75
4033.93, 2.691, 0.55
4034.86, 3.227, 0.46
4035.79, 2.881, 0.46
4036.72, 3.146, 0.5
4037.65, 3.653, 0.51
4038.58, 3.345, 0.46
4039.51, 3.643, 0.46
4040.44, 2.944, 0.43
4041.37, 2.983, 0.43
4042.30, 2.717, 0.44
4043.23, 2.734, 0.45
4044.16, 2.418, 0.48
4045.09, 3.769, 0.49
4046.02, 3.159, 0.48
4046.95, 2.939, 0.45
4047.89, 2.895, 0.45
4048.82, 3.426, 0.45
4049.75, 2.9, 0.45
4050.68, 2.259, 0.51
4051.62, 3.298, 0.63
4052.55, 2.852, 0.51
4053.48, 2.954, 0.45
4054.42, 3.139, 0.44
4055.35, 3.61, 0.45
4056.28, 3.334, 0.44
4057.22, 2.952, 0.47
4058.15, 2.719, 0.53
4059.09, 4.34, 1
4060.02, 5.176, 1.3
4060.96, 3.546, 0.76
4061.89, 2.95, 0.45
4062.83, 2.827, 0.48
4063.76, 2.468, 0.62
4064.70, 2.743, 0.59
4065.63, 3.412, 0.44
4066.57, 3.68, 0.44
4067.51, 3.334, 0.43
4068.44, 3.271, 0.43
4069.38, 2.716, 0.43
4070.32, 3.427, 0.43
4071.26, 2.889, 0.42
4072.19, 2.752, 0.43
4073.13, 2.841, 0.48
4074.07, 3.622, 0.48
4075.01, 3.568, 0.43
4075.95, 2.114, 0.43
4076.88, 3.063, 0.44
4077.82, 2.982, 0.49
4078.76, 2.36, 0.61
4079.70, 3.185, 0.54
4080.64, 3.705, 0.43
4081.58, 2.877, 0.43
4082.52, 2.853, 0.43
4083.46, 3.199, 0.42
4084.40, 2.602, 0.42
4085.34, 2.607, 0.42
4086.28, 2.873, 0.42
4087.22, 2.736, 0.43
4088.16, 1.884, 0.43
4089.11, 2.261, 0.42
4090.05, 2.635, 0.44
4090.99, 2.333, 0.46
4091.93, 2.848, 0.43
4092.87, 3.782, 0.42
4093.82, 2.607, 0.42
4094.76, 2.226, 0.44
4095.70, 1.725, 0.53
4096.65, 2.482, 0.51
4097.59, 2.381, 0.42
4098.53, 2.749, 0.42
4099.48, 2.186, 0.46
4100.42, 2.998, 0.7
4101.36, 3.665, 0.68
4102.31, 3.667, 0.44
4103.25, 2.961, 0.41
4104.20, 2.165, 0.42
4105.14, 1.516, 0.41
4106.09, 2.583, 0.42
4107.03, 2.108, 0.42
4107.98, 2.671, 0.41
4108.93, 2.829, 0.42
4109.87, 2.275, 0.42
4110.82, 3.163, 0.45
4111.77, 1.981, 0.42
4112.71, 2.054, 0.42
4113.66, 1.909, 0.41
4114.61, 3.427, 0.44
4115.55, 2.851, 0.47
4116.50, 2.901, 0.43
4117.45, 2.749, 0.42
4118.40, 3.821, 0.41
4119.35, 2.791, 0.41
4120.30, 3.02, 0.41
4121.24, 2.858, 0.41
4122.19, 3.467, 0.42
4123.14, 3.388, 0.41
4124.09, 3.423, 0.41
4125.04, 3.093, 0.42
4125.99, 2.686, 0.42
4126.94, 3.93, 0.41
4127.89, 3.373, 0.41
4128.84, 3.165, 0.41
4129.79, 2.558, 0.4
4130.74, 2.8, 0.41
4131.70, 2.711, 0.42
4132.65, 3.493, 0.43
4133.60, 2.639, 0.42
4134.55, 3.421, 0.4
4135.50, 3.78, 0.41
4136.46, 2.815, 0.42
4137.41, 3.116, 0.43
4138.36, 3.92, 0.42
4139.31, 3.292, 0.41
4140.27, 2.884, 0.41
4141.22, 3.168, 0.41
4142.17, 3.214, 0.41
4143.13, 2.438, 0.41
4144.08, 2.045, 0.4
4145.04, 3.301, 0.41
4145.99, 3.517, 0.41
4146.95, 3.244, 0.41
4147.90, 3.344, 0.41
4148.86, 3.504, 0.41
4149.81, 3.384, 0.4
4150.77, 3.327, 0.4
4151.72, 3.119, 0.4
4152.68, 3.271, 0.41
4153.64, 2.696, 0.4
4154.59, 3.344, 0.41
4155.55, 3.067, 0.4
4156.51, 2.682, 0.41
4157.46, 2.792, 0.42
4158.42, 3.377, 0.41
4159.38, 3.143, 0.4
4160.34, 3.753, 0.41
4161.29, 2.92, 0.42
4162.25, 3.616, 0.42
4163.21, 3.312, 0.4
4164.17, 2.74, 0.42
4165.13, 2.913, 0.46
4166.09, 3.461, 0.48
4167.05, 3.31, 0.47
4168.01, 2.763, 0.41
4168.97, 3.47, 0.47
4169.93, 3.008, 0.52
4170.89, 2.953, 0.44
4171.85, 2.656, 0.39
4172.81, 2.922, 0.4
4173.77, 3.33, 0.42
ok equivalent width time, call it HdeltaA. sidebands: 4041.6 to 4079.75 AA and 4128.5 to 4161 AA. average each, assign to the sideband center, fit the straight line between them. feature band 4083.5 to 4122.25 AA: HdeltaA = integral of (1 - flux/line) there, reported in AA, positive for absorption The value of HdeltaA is 5.6 AA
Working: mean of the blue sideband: 3.1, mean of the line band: 2.66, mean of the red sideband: 3.13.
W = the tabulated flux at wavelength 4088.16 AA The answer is 1.884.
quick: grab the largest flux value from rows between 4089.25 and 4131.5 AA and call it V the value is 3.93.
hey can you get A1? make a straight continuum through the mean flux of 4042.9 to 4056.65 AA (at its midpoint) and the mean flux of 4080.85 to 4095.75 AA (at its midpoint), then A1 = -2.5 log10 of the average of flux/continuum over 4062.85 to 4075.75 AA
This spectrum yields -0.09 mag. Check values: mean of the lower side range 3.05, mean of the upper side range 2.67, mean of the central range 3.1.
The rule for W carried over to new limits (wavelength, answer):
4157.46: 2.792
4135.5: 3.78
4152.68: 3.271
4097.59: 2.381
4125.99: 2.686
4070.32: 3.427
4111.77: 1.981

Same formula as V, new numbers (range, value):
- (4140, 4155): 3.517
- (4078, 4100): 3.782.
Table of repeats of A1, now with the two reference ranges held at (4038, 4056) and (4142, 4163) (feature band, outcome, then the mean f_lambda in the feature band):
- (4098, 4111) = 0.16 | 2.67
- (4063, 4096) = 0.08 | 2.87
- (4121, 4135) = -0.01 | 3.14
